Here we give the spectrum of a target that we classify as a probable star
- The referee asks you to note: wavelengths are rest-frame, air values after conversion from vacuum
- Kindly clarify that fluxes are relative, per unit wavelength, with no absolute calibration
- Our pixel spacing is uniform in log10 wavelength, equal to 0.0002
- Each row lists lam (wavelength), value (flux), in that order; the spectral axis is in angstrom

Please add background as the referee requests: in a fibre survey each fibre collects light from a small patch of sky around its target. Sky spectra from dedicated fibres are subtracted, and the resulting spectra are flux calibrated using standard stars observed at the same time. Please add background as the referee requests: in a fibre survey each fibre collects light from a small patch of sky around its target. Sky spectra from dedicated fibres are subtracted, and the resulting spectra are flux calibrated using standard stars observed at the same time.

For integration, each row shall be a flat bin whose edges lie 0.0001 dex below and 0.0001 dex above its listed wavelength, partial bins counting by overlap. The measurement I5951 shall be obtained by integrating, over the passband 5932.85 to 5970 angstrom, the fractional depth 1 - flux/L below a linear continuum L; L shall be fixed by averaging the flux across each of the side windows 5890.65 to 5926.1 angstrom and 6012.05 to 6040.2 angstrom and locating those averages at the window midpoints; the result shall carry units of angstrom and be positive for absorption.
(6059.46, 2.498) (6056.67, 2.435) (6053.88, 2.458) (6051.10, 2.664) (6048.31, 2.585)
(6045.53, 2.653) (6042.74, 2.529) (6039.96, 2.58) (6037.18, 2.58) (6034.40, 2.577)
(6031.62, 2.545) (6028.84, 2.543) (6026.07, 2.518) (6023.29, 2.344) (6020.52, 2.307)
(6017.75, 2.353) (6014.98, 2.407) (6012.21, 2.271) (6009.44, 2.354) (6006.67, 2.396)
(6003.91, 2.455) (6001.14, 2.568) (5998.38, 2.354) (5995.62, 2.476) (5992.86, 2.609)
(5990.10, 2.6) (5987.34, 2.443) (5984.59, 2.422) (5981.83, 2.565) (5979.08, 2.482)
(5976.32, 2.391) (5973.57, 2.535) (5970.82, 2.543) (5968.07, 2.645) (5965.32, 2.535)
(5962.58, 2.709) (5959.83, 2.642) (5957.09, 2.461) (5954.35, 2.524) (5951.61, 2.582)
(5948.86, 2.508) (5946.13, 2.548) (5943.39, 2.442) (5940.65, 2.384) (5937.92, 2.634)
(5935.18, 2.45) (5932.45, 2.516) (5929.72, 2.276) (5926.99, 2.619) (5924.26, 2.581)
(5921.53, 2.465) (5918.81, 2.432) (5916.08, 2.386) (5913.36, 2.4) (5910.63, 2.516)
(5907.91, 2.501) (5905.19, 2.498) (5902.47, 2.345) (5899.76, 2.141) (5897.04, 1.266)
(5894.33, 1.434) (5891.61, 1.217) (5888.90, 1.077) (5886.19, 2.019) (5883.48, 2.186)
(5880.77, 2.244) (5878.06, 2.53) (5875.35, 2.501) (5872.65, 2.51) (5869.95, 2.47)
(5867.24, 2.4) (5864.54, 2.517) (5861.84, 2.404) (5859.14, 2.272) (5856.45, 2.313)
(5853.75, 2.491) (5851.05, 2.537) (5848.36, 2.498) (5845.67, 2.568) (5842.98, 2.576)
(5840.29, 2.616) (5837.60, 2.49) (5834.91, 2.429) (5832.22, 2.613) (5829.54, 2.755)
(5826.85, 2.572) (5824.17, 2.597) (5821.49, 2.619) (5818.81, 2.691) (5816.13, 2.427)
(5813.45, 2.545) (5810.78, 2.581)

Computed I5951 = -4.2 angstrom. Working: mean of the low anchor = 2.19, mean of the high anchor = 2.46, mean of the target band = 2.54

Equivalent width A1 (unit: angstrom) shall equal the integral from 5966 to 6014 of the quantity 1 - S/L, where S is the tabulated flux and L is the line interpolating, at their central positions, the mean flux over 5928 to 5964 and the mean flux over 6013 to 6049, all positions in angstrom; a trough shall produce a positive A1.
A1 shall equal 0.54 angstrom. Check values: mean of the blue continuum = 2.52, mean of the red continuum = 2.5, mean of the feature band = 2.48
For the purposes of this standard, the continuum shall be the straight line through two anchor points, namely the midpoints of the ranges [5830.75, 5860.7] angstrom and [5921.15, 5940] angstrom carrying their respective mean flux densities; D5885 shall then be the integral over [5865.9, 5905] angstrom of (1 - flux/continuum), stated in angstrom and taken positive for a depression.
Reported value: 7.2 angstrom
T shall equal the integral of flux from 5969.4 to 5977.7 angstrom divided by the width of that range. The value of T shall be 2.49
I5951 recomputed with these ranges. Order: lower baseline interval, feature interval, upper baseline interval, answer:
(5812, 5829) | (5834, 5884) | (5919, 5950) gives 1.93 angstrom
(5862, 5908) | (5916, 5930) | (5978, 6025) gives -1.69 angstrom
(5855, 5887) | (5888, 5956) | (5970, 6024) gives 3.45 angstrom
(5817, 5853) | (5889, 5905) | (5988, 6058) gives 5.37 angstrom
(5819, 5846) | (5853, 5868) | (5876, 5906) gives -0.89 angstrom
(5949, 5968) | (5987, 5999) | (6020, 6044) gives 0.16 angstrom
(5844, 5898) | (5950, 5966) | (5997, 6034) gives -1.73 angstrom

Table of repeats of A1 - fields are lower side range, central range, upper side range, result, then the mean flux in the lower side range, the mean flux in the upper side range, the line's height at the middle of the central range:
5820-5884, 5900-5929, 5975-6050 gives 0.35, 2.49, 2.48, 2.49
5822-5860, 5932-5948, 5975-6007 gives 0.02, 2.53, 2.48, 2.5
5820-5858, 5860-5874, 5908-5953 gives 0.41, 2.55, 2.48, 2.53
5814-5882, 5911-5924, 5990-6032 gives 0.18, 2.51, 2.44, 2.48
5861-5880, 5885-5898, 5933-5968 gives 5.69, 2.47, 2.54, 2.49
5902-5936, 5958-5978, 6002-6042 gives -0.91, 2.46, 2.45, 2.46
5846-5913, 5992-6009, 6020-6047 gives -0.06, 2.21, 2.52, 2.46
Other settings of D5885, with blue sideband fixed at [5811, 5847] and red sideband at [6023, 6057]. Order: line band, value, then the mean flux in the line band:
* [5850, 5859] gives 0.5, 2.42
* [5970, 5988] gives 0.5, 2.48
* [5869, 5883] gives 0.7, 2.43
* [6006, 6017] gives 0.9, 2.35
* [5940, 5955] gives 0.3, 2.5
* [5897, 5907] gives 1.5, 2.19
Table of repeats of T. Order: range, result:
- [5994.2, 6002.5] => 2.47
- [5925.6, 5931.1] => 2.45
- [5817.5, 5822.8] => 2.66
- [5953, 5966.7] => 2.58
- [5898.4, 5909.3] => 2.37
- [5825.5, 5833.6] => 2.65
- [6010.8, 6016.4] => 2.34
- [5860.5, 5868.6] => 2.44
